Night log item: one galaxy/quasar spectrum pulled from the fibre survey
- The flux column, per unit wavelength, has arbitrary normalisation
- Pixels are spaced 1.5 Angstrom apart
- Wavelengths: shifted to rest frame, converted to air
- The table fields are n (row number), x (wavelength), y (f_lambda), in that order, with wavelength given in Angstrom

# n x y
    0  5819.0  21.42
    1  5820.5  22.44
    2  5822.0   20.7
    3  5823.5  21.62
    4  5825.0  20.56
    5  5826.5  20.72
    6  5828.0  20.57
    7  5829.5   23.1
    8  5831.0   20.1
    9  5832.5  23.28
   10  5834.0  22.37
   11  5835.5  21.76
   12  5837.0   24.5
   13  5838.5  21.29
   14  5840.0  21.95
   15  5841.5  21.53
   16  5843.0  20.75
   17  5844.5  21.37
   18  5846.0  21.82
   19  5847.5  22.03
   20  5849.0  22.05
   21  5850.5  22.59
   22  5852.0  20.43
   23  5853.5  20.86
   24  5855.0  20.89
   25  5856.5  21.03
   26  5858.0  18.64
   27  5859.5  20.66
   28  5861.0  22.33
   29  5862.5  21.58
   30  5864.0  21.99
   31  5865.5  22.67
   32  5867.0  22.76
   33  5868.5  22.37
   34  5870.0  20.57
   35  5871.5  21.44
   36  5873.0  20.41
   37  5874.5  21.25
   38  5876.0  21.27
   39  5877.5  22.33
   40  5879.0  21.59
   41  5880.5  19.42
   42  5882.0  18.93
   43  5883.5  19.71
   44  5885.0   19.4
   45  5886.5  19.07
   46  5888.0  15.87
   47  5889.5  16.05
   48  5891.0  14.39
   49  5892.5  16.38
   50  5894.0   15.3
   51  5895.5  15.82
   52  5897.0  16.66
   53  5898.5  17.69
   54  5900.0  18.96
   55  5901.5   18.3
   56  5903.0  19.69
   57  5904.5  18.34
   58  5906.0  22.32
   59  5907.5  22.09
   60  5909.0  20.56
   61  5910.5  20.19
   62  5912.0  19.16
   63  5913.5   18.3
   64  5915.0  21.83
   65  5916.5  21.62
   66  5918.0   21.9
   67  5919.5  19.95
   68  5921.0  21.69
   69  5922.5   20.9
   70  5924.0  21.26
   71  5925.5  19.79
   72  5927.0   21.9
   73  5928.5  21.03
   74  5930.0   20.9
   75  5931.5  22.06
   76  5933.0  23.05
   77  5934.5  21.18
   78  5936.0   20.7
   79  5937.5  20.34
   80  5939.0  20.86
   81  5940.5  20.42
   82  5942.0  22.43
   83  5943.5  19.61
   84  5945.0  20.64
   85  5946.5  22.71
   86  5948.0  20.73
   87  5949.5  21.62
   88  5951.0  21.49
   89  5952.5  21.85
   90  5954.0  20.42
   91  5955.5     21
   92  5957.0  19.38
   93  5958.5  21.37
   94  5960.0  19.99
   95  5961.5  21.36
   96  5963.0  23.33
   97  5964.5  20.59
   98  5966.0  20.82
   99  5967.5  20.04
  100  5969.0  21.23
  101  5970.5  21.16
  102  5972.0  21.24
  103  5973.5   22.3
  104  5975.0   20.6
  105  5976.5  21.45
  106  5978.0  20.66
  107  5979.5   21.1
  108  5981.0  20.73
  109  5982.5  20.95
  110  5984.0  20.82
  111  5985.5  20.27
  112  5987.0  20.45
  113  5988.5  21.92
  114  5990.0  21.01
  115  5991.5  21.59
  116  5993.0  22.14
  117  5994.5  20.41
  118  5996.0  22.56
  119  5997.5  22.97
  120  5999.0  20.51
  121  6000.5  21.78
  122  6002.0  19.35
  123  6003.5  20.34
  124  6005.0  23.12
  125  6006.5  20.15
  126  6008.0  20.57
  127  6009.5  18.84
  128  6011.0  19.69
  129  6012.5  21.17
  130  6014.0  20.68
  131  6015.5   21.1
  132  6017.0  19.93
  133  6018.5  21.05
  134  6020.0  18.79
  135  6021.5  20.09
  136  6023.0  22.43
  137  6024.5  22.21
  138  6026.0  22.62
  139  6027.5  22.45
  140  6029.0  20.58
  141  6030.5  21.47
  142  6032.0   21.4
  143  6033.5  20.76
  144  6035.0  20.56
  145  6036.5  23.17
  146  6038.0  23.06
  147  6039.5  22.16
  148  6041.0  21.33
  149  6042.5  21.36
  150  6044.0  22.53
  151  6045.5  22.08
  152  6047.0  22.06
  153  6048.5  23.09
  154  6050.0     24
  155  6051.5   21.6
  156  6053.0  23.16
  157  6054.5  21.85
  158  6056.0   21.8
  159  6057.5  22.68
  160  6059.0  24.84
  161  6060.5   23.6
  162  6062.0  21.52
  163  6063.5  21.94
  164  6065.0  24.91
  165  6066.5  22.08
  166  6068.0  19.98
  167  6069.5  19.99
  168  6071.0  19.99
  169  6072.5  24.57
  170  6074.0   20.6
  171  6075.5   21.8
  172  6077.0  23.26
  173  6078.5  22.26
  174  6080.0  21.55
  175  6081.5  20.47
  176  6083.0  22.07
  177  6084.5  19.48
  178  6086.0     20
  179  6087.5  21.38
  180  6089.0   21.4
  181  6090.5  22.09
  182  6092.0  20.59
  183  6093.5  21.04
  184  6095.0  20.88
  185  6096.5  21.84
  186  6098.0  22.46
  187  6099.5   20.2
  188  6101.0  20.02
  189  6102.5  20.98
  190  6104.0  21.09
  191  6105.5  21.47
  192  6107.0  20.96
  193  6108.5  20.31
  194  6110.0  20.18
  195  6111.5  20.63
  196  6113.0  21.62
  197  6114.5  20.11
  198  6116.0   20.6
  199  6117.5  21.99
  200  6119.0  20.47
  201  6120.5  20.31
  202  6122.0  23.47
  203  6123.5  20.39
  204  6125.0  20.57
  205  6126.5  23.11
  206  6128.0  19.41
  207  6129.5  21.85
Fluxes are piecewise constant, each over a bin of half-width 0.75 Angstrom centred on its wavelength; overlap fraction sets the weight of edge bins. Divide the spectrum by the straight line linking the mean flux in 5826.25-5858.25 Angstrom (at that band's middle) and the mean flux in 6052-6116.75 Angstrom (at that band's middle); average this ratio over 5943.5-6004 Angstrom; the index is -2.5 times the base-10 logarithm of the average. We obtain 0.02 mag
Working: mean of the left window 21.6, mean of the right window 21.5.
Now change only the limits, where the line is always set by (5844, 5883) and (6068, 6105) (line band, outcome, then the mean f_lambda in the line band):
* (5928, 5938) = -0.01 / 21.4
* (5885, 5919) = 0.14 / 18.7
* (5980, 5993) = 0.01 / 21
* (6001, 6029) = 0.02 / 20.8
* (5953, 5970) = 0.02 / 20.9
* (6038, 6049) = -0.04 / 22.1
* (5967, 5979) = 0.01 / 21.1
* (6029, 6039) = -0.02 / 21.7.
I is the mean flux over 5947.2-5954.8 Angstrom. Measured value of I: 21.2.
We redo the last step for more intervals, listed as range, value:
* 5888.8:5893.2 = 15.6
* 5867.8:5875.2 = 21.2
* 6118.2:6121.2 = 20.4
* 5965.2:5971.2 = 20.8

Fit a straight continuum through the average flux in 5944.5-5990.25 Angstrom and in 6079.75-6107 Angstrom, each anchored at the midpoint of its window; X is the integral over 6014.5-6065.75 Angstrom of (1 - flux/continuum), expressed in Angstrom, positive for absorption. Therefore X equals -2.3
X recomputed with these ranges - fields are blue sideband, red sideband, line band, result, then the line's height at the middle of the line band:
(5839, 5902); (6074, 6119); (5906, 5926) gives -0.5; 20.3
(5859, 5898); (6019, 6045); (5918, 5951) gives -1.3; 20.3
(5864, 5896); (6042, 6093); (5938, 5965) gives -0.9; 20.4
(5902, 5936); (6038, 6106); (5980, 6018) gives 0.8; 21.4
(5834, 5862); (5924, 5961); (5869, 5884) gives 0.4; 21.4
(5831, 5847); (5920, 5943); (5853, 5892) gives 2.6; 21.7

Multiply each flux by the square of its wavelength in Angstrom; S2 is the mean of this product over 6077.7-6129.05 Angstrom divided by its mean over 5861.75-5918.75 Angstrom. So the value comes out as 1.15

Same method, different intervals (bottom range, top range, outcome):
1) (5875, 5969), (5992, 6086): 1.11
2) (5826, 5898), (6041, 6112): 1.14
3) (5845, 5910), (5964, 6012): 1.09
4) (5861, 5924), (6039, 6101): 1.17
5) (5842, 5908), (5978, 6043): 1.11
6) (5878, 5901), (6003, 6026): 1.22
